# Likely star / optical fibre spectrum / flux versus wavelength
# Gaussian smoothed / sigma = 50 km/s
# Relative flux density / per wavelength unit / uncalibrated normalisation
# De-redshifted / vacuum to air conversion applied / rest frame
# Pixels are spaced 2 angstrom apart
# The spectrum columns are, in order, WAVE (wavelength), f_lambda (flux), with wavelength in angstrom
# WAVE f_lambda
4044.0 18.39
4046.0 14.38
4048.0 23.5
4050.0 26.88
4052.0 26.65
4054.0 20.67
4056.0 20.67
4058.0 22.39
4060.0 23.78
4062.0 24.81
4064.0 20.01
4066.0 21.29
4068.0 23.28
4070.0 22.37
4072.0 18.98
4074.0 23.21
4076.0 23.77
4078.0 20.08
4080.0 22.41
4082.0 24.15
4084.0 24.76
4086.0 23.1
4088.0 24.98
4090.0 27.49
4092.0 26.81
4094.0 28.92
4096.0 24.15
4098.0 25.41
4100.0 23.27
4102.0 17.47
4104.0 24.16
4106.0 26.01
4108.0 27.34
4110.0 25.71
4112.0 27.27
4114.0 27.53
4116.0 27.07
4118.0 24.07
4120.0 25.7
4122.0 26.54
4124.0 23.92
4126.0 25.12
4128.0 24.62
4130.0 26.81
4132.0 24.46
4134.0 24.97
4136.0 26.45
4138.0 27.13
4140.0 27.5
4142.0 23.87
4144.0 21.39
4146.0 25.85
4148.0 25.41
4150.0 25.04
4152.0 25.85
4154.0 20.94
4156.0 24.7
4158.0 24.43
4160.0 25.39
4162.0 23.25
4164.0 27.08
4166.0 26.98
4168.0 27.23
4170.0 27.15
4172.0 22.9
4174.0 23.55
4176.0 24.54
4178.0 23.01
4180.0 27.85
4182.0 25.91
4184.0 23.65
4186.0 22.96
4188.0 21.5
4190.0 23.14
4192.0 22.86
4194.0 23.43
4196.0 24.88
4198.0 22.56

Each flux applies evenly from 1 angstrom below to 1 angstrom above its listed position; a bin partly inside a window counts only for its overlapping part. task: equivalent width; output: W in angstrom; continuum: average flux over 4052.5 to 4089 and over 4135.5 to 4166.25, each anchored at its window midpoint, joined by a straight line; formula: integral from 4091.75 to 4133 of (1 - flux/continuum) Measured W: -2.6 angstrom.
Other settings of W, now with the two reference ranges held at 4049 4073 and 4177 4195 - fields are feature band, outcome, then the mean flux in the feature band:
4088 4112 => -2.3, 25.2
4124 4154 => -2.3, 25.1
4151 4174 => -1.4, 25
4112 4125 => -1.5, 25.9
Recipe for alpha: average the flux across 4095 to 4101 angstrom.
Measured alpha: 24.3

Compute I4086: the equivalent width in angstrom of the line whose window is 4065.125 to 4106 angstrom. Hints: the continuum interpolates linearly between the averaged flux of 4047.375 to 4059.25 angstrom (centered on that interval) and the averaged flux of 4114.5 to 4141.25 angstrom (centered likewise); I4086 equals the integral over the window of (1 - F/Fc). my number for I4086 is 1.5 angstrom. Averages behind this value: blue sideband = 23.5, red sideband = 25.7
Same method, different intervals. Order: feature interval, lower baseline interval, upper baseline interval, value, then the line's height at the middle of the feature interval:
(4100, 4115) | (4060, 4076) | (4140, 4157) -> -1.1 angstrom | 23.3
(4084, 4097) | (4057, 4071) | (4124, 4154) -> -1.3 angstrom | 23.5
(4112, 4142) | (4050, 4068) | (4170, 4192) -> -3.0 angstrom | 23.5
